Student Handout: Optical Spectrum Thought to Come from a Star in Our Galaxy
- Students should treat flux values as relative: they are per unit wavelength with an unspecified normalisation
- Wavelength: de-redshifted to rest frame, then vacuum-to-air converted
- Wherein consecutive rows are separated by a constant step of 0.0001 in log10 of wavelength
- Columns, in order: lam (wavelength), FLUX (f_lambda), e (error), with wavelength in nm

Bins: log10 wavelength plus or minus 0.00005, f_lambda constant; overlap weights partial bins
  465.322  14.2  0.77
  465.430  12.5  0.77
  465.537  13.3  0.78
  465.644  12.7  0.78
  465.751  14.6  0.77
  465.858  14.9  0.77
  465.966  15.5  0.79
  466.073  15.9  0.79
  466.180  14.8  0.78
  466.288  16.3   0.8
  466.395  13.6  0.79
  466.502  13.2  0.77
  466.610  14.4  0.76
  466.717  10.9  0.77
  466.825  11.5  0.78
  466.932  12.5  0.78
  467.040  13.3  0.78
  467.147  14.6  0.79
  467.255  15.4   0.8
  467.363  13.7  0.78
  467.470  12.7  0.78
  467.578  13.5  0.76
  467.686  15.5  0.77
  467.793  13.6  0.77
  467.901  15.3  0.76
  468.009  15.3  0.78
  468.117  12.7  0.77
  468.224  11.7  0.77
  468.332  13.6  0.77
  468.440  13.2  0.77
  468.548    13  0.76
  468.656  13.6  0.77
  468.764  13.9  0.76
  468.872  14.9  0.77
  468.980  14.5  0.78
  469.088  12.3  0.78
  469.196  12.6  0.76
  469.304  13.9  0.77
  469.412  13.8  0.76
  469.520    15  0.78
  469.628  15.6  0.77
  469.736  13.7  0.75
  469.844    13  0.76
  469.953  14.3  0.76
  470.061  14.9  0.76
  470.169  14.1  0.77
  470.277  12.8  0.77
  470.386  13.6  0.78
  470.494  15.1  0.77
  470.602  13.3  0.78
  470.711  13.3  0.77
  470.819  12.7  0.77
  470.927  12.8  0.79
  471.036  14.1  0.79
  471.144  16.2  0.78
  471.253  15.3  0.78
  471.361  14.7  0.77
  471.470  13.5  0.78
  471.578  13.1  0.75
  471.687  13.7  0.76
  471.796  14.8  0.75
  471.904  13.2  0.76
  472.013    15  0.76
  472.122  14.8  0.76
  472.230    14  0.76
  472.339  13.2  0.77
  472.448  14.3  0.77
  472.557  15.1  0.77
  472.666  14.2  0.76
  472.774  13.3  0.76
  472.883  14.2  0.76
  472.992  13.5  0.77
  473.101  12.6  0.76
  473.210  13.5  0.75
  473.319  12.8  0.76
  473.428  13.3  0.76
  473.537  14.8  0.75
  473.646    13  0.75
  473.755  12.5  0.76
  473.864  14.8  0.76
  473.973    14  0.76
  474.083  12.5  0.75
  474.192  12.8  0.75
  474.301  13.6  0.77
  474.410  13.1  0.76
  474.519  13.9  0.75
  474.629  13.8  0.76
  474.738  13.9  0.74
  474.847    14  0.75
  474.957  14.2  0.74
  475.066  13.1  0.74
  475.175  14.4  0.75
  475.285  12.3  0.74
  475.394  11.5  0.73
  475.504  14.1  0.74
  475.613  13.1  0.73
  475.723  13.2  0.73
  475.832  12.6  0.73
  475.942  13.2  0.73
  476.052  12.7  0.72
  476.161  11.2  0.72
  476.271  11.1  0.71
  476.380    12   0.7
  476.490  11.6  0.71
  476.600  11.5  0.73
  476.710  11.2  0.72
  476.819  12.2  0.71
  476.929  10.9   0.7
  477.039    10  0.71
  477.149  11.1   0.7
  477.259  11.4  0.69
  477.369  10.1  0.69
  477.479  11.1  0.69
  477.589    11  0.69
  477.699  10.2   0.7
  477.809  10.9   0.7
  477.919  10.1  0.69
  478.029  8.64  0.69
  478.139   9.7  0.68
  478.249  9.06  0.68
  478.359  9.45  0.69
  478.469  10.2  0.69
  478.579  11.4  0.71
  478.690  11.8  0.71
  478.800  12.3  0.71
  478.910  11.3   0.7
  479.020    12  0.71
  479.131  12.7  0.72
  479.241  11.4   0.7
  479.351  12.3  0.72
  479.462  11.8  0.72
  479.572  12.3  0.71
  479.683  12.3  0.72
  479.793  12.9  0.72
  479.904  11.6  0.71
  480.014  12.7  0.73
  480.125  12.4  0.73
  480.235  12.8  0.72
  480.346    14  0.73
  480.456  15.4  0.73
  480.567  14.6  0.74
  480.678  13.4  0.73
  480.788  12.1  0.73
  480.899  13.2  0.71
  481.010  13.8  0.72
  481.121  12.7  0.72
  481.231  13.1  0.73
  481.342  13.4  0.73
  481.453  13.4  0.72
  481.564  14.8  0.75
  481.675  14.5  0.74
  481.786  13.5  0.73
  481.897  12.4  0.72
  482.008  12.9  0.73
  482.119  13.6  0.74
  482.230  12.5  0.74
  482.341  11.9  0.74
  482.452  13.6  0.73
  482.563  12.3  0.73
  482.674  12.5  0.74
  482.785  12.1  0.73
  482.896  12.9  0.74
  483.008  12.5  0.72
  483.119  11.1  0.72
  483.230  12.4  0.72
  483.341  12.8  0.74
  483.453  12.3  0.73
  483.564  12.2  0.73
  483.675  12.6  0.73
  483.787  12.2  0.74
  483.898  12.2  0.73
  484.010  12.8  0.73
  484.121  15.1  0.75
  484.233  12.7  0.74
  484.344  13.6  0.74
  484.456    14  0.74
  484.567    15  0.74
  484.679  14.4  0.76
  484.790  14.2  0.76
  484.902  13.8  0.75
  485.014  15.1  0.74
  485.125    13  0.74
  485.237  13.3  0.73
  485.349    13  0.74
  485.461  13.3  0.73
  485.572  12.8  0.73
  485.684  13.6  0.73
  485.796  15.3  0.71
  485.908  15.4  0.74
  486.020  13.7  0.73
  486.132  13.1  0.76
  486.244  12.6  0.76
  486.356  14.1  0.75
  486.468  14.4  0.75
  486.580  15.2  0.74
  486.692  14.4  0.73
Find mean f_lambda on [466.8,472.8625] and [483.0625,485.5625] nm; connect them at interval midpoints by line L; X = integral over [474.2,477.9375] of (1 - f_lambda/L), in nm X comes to 0.38 nm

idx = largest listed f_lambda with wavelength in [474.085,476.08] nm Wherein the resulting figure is 14.4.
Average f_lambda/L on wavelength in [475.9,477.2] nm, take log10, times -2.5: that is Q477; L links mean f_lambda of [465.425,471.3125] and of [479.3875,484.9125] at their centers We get 0.16 mag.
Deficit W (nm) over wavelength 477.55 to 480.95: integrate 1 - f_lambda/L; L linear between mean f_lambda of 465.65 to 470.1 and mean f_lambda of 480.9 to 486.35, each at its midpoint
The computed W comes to 0.411 nm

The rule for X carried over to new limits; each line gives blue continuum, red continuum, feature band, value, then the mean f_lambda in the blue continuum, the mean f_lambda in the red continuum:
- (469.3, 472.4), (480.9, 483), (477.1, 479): 0.40 nm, 14.1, 13.1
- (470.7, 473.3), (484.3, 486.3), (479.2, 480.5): 0.12 nm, 14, 13.8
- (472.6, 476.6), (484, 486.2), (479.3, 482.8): 0.14 nm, 13.2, 13.9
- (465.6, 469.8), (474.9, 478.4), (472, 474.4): -0.24 nm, 13.9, 11.5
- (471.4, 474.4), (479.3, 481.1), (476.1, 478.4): 0.45 nm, 13.7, 13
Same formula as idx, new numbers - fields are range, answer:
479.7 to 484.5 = 15.4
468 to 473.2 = 16.2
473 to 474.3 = 14.8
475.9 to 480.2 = 13.2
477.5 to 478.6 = 11.4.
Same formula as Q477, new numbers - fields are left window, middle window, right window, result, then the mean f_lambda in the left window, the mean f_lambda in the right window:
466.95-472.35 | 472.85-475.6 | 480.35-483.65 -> 0.01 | 13.9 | 13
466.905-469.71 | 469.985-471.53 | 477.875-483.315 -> -0.04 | 13.8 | 12.4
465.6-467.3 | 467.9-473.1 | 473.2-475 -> -0.01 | 14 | 13.6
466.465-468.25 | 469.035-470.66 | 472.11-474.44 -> -0.02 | 13.5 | 13.6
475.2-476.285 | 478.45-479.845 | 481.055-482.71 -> 0.08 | 12.6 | 13.2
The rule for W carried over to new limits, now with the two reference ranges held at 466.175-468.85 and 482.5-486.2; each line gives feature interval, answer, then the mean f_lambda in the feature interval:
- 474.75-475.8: 0.011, 13.3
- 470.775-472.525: -0.071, 14.1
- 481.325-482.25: -0.012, 13.5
